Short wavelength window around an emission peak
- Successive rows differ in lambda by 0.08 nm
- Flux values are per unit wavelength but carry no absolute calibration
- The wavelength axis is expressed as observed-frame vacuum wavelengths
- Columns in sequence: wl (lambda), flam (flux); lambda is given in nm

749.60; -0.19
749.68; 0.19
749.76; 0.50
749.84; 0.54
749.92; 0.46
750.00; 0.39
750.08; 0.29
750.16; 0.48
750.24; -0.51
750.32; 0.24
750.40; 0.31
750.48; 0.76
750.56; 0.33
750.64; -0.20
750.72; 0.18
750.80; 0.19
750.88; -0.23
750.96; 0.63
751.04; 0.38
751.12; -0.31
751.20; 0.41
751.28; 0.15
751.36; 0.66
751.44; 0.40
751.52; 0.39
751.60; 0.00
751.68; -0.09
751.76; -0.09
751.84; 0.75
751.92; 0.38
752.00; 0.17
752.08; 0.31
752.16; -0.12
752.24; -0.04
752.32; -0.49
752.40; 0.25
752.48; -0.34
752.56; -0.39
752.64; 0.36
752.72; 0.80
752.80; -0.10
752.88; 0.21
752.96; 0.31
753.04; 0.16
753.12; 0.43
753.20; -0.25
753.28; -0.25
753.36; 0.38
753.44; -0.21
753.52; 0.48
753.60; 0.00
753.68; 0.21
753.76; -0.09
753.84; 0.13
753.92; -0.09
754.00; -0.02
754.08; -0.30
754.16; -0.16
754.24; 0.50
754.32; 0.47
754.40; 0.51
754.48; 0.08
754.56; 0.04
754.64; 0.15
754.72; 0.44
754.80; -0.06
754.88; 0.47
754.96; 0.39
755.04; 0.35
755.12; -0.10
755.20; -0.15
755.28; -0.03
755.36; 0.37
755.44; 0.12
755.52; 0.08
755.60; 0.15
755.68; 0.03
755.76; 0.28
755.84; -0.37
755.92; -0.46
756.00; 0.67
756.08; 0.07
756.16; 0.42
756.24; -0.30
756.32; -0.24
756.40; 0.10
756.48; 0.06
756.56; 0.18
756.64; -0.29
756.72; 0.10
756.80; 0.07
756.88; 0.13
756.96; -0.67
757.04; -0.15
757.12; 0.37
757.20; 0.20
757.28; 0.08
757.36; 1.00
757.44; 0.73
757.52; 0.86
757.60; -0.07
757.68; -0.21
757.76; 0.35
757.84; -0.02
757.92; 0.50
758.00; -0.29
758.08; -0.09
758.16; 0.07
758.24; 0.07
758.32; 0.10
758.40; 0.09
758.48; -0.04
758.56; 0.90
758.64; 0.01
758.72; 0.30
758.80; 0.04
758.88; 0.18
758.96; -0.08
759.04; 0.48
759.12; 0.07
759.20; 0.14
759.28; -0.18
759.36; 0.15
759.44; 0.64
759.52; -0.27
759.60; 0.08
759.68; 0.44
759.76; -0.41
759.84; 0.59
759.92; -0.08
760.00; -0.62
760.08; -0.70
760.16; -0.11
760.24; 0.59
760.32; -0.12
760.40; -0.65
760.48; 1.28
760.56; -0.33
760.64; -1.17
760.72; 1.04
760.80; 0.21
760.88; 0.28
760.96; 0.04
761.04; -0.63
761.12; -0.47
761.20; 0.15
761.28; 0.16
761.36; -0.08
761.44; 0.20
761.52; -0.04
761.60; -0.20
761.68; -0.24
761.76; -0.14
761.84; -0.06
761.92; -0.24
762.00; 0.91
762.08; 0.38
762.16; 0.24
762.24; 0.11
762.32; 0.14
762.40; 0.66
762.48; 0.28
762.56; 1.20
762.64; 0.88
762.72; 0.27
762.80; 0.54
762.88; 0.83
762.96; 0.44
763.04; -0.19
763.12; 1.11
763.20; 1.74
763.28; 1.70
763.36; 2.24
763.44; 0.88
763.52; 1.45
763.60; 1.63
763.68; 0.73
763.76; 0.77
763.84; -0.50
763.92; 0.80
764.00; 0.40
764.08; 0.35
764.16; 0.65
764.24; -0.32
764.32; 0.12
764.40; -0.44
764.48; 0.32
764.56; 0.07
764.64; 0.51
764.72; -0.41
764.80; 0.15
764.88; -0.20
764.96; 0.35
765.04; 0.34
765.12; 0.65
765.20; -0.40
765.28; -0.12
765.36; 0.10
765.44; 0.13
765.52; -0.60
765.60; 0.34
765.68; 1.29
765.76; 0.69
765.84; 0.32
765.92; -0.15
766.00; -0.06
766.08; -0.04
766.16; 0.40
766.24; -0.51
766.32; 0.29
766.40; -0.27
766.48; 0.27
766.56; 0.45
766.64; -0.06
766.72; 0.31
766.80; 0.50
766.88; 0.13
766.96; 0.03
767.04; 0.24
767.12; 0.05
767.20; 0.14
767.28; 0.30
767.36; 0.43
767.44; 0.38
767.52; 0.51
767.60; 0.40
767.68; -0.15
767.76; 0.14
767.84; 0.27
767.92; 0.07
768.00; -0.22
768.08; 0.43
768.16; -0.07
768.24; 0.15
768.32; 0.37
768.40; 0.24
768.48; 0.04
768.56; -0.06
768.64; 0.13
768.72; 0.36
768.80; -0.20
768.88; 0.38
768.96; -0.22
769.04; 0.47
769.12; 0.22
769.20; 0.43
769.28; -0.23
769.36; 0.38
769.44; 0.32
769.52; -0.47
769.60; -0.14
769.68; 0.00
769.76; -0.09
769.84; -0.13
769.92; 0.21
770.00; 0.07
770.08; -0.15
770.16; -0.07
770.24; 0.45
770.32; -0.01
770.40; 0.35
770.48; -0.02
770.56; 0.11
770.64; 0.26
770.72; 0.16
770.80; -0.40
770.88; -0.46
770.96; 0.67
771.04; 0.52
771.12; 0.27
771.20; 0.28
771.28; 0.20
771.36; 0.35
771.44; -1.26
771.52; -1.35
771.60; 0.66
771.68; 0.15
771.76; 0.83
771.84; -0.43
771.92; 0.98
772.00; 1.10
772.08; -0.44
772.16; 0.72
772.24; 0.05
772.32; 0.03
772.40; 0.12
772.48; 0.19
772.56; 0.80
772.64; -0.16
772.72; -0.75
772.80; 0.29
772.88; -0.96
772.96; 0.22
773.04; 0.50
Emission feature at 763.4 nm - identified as [O II]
